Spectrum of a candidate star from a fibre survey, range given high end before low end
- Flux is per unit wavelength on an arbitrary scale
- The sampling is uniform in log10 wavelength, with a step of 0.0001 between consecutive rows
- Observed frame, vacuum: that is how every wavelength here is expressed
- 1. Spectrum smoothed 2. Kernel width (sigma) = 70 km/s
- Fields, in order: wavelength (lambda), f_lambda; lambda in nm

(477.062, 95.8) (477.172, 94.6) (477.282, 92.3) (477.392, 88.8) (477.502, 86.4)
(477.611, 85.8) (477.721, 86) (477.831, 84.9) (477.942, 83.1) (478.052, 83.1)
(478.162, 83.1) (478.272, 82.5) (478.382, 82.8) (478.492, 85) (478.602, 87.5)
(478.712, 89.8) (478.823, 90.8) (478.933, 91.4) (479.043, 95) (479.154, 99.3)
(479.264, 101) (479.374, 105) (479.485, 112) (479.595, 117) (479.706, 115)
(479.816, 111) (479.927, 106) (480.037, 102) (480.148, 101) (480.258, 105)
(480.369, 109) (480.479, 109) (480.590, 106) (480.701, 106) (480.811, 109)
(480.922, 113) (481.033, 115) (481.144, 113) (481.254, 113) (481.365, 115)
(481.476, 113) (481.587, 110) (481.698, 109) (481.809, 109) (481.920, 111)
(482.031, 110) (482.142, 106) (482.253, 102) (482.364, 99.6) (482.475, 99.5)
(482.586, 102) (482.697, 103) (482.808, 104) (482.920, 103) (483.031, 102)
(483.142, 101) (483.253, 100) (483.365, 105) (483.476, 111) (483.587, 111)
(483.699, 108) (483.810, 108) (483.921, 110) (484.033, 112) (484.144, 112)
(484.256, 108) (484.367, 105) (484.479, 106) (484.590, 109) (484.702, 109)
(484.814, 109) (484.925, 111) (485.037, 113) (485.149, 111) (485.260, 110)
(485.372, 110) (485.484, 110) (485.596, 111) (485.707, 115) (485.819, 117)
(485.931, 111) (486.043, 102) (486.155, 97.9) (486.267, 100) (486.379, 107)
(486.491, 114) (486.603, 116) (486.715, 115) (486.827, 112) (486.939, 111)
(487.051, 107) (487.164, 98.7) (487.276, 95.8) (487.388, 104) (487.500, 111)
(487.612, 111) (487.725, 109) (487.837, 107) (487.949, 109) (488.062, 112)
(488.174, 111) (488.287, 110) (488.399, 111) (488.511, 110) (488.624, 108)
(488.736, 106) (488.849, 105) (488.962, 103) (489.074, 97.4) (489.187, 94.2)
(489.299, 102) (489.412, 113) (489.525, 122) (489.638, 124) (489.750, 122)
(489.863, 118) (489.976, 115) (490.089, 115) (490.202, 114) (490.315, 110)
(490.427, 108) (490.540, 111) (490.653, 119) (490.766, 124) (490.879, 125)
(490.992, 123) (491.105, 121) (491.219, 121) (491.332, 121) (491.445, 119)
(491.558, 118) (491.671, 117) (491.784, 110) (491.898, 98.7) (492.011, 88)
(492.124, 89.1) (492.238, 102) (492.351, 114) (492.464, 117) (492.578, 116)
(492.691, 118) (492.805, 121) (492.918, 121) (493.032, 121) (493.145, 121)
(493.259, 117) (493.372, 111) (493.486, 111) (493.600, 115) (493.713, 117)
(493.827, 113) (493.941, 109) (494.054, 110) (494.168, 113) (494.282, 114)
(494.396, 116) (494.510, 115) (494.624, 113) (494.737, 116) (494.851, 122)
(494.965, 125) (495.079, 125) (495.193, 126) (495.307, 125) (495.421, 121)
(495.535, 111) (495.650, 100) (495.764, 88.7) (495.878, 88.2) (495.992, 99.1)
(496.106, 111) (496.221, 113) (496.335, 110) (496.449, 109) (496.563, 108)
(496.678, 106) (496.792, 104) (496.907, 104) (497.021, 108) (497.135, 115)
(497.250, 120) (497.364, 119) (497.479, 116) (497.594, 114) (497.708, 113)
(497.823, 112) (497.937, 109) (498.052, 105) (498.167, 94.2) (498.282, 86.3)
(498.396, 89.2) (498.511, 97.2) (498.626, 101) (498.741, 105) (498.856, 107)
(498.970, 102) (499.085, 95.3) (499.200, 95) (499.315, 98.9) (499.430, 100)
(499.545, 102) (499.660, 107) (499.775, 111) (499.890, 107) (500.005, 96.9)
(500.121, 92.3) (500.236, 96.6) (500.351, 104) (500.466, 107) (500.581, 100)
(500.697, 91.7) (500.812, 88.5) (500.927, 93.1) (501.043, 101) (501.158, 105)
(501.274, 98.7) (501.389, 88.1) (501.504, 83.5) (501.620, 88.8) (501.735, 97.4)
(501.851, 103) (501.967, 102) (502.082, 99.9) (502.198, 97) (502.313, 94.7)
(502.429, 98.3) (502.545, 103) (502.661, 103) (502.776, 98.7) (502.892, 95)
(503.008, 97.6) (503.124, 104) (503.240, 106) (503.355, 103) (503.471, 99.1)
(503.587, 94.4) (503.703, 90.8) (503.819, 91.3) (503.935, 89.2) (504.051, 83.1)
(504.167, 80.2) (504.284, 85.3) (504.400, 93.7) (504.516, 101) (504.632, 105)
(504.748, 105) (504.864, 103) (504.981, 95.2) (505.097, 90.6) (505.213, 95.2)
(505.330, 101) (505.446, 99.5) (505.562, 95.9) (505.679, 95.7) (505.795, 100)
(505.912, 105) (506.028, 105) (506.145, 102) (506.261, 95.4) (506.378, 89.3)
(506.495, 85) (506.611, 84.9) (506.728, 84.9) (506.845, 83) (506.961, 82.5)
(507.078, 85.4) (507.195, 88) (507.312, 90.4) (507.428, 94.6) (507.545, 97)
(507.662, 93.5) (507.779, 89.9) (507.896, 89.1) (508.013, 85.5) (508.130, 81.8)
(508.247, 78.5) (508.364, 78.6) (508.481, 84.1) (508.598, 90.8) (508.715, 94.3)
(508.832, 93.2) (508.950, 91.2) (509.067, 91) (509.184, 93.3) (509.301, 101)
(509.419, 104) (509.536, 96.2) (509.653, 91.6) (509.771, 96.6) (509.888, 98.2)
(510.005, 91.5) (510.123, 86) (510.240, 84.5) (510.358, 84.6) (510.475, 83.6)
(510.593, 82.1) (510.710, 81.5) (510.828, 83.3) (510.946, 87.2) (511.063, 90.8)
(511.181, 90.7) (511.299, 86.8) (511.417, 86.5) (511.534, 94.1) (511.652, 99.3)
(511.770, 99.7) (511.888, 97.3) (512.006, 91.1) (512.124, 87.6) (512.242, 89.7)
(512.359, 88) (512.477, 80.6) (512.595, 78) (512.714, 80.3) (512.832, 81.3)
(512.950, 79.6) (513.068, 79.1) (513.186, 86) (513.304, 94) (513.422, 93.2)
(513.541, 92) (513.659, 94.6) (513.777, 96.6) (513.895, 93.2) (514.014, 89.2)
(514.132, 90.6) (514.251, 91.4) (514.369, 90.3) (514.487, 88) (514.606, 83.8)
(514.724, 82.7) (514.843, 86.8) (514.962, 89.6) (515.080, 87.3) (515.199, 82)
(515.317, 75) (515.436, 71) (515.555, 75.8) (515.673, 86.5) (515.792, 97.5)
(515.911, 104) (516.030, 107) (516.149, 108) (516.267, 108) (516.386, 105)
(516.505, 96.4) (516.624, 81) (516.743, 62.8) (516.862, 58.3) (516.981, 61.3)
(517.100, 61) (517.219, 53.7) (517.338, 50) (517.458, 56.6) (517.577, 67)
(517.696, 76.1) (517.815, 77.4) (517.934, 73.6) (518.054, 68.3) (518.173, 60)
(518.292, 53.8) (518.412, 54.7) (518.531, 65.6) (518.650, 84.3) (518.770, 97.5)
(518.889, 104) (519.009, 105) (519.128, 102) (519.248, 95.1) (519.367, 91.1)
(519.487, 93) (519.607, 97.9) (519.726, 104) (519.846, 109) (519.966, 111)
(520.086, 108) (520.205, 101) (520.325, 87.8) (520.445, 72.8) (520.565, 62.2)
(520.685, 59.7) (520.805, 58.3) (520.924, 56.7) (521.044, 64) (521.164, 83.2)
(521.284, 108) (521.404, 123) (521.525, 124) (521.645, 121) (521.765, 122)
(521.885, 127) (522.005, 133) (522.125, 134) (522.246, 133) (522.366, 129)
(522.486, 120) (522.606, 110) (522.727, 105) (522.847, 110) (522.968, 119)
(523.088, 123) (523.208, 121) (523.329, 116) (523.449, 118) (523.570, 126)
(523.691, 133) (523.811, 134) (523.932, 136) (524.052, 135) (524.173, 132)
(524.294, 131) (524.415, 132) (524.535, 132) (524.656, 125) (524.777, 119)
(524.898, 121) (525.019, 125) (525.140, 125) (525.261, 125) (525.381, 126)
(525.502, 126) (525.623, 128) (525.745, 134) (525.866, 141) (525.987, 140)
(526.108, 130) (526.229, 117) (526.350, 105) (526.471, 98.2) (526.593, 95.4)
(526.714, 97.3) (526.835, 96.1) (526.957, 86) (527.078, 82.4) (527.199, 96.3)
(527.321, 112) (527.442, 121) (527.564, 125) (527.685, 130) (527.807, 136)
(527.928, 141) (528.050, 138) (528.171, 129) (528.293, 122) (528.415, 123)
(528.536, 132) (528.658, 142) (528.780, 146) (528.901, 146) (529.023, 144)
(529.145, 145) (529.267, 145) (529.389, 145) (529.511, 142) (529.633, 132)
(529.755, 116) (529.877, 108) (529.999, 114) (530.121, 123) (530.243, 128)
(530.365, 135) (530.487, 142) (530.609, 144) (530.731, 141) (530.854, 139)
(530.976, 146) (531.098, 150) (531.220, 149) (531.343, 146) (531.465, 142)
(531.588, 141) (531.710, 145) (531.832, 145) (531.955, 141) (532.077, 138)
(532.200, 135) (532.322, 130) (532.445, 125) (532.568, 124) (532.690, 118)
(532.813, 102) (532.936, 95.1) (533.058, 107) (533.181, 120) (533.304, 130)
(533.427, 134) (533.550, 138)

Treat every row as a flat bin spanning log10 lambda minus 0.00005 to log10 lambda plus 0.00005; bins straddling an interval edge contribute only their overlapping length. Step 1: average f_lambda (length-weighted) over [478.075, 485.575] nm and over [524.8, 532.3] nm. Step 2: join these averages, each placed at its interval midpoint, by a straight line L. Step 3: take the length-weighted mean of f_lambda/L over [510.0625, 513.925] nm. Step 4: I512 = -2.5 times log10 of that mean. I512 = 0.341 mag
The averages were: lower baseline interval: 105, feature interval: 87.9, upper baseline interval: 129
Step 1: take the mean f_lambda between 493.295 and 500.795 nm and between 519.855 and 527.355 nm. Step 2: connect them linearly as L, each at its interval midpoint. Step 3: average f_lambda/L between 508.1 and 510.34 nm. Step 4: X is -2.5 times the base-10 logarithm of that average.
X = 0.21 mag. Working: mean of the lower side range 107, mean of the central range 90.9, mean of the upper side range 113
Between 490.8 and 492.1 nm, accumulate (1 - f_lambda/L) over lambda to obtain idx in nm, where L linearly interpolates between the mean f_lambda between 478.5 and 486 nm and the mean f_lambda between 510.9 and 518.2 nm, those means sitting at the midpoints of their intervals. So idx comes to -0.18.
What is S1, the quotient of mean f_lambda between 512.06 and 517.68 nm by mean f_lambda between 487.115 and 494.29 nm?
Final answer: 0.7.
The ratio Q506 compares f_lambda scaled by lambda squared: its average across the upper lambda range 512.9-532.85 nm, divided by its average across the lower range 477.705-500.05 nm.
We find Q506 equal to 1.16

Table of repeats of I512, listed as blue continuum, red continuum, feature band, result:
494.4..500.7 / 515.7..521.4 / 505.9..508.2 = 0.06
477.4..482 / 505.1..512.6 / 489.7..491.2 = -0.21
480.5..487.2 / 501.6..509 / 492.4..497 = -0.12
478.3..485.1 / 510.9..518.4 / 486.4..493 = -0.12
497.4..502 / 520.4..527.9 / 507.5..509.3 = 0.18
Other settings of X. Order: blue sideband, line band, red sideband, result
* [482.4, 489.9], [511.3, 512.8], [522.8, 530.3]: 0.31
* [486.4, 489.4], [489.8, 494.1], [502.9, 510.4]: -0.10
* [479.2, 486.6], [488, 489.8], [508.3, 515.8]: -0.05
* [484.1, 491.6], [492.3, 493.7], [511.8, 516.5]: -0.10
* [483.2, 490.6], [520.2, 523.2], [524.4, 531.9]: 0.20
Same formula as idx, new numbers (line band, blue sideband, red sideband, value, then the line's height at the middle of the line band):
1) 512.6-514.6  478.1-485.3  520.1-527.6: 0.41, 111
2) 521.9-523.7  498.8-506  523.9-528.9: -0.04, 119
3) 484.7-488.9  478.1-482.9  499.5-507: -0.30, 102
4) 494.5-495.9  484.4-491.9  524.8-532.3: 0.00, 114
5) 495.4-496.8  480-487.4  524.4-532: 0.11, 114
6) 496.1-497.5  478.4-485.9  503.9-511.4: -0.19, 97.7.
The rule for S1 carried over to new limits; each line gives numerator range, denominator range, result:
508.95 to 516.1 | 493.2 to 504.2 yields 0.86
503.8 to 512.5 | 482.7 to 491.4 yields 0.83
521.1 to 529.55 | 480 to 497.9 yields 1.12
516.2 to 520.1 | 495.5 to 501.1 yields 0.79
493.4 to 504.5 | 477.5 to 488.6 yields 0.98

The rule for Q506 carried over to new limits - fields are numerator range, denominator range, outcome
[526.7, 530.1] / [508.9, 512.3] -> 1.47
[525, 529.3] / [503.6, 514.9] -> 1.46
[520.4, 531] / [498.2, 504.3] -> 1.37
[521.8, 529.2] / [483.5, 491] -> 1.31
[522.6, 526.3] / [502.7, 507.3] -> 1.44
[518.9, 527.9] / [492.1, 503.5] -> 1.17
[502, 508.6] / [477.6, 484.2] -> 1.01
